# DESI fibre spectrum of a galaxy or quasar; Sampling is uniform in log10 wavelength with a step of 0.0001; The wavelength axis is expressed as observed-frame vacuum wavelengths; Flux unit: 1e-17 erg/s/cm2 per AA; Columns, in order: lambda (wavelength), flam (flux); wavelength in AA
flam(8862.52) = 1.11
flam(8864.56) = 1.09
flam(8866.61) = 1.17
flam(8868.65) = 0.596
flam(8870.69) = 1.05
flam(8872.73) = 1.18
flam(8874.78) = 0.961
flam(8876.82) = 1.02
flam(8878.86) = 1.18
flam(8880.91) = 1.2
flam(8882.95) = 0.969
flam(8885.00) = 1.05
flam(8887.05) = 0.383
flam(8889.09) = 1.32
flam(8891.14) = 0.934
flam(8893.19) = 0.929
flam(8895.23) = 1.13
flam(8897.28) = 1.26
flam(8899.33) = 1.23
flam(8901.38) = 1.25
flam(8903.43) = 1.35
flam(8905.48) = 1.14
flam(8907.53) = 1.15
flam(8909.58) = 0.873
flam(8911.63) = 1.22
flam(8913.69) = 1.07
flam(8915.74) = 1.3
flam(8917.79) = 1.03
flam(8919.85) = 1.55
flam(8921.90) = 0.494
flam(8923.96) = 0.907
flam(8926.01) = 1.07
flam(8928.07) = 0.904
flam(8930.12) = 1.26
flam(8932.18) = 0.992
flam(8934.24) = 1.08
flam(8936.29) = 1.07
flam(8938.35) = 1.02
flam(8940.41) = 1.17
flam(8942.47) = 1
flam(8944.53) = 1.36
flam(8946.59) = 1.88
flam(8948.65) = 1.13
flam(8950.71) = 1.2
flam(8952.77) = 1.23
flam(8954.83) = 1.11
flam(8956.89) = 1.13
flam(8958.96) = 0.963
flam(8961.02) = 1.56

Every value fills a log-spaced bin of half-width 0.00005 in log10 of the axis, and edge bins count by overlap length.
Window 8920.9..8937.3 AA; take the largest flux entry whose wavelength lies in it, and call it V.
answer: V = 1.26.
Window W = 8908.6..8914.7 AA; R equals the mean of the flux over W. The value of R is 1.05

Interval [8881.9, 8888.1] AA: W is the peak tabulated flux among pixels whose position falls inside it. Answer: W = 1.05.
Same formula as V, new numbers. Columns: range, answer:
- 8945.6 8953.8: 1.88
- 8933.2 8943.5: 1.17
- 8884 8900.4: 1.32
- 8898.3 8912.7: 1.35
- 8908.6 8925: 1.55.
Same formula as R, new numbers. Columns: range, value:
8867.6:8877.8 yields 0.962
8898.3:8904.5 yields 1.28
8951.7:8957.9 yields 1.16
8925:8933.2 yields 1.06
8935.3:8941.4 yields 1.09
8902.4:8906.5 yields 1.25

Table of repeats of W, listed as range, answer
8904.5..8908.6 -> 1.15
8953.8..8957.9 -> 1.13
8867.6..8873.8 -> 1.18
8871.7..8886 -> 1.2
